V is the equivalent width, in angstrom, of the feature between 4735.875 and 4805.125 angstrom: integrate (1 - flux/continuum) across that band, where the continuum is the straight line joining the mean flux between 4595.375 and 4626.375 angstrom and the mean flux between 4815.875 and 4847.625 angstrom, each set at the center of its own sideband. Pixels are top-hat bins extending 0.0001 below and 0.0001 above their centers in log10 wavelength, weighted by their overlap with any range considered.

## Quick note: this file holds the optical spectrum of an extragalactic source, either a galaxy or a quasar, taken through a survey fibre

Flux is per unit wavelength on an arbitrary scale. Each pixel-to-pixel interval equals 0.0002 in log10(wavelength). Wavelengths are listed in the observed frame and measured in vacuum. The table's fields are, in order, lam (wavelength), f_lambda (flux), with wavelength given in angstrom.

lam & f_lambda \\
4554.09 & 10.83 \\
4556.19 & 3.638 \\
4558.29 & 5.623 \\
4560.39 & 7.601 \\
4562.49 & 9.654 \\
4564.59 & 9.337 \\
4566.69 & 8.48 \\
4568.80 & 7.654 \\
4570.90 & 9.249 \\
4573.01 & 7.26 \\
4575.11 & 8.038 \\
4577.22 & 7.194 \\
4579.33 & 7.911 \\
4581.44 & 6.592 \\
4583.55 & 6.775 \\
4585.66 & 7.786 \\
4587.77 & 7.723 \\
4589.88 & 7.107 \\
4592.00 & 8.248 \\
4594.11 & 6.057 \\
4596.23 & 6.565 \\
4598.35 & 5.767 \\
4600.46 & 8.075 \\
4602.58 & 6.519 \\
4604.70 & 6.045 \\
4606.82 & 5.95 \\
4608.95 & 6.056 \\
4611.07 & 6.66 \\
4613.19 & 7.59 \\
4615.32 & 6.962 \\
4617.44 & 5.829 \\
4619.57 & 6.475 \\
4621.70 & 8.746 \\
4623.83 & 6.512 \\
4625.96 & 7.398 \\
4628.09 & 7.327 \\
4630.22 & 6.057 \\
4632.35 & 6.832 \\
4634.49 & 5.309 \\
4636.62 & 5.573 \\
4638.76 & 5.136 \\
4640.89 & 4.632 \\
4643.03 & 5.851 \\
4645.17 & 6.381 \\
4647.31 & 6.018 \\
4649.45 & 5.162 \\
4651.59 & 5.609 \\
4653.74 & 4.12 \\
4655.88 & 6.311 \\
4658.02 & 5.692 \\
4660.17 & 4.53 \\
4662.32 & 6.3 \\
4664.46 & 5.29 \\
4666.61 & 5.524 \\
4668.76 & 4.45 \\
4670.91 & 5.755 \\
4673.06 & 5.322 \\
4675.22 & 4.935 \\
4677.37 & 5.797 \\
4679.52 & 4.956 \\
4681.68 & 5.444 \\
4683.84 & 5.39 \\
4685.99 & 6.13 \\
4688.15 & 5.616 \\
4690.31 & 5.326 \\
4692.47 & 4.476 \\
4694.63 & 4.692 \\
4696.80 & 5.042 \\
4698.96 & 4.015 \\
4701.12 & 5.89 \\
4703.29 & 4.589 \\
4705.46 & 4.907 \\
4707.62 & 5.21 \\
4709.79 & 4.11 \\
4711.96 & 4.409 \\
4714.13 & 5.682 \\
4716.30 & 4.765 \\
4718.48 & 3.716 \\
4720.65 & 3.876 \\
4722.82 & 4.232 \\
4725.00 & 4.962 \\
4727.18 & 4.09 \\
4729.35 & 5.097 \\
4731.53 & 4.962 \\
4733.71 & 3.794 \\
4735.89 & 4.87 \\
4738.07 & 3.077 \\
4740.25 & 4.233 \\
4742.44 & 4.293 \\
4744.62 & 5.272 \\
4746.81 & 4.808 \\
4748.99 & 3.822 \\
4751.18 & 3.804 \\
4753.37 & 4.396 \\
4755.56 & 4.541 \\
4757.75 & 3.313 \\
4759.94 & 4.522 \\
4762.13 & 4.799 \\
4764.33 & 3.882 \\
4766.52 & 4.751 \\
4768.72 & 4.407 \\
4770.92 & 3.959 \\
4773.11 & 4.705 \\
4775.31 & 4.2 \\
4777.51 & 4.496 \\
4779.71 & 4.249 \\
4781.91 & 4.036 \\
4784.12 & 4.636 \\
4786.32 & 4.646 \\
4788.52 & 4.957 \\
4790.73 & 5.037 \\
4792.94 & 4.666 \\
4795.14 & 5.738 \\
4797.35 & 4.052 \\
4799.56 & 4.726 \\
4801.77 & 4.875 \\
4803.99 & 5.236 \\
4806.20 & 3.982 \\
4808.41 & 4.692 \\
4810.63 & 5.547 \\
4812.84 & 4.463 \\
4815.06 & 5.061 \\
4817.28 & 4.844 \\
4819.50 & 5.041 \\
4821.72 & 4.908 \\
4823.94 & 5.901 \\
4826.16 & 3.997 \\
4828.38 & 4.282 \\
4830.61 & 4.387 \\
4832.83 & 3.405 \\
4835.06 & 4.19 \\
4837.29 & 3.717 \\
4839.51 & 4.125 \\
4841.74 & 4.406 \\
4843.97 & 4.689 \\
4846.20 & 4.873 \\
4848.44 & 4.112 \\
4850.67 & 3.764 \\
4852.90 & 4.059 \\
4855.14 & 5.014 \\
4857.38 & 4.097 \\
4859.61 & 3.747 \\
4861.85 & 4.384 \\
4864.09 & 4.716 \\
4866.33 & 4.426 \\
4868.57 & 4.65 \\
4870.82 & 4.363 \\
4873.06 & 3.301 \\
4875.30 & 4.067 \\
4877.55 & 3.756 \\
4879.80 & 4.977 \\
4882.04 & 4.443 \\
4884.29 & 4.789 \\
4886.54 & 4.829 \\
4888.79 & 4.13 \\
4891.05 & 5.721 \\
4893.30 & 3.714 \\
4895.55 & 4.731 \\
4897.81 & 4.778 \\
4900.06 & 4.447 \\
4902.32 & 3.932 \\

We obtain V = 8.5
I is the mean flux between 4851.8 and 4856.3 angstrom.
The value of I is 4.53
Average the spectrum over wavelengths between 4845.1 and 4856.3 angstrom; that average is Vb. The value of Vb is 4.36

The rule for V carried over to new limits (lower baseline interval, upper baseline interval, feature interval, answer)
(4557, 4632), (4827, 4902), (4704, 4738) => 7.70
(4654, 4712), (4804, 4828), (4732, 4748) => 2.17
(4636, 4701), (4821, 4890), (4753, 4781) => 2.81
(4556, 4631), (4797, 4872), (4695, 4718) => 4.23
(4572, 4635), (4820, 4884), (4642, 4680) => 5.25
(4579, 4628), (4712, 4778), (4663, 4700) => 2.15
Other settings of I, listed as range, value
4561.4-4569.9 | 8.78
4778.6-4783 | 4.15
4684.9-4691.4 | 5.69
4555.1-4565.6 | 7.18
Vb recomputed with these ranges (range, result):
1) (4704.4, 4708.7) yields 5.07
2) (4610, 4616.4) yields 7.07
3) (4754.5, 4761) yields 4.12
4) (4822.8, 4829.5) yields 4.73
